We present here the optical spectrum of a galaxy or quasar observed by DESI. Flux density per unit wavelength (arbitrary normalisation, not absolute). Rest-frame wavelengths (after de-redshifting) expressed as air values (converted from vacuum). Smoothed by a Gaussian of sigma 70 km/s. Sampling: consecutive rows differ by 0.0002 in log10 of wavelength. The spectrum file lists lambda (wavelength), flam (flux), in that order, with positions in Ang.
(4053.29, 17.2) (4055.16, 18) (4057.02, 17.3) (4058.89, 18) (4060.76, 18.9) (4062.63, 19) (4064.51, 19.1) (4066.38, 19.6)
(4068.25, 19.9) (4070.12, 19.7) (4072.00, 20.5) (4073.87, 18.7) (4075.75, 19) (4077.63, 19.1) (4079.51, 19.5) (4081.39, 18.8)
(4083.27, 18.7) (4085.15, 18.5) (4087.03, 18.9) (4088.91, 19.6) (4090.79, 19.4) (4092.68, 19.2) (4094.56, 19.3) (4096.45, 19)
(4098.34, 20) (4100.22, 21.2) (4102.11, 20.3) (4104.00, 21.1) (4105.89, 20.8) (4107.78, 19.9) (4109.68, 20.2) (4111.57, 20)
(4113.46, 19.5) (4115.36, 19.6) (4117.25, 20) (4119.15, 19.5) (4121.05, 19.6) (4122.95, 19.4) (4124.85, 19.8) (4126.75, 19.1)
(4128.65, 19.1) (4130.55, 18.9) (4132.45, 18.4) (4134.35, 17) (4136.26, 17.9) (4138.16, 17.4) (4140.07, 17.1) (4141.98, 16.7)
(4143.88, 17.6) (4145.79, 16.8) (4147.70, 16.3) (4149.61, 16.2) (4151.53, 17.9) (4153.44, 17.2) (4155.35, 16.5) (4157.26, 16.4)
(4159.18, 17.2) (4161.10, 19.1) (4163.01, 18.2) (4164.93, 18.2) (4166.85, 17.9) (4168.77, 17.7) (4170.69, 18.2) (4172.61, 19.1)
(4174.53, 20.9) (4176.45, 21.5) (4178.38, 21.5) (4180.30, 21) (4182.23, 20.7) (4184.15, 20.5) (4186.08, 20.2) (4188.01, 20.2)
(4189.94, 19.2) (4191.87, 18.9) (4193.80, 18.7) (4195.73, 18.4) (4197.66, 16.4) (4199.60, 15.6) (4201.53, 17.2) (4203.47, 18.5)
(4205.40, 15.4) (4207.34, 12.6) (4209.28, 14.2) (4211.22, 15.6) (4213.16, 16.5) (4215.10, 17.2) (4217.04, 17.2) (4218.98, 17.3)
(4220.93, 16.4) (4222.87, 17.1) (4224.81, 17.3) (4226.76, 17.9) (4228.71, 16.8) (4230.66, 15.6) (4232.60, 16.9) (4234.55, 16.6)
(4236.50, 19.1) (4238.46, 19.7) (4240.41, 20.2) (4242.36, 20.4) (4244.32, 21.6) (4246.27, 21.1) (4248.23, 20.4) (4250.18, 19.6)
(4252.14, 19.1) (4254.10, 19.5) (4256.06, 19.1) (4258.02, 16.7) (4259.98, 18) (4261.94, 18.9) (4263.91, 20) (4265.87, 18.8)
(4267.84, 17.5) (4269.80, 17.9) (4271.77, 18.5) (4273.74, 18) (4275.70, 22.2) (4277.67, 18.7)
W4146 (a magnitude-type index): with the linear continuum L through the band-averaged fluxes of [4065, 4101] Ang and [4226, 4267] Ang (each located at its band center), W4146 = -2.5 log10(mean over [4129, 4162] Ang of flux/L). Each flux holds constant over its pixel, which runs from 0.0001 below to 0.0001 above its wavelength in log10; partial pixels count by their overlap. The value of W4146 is 0.11 mag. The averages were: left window 19.4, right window 18.9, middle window 17.4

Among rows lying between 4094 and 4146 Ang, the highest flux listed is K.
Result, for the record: 21.2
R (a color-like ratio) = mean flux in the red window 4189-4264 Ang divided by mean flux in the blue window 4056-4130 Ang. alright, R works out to 0.92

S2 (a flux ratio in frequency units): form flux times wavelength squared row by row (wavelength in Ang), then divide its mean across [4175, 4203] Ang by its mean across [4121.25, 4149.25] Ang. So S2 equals 1.10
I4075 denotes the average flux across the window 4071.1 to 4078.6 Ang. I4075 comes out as 19.3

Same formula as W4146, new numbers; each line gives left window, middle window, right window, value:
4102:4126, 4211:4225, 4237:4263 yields 0.16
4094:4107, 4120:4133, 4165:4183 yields 0.05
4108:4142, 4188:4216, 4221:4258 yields 0.12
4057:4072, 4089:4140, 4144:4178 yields -0.05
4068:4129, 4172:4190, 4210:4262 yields -0.10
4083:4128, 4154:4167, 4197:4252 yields 0.07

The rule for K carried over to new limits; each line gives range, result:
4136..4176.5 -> 21.5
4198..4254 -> 21.6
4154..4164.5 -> 19.1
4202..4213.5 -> 18.5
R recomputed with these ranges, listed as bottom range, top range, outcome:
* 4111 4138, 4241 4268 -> 1.02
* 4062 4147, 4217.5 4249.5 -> 0.96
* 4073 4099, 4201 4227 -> 0.86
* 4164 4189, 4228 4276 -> 0.95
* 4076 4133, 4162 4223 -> 0.92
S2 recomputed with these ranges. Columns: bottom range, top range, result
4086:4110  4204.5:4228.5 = 0.86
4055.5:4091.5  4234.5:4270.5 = 1.10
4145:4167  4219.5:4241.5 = 1.05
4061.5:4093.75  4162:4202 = 1.04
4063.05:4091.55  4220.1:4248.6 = 1.03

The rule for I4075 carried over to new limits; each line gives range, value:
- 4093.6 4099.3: 19.5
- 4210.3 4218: 16.6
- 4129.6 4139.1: 17.9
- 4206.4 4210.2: 13.4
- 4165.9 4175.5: 18.8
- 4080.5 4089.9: 18.9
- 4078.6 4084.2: 19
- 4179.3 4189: 20.5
